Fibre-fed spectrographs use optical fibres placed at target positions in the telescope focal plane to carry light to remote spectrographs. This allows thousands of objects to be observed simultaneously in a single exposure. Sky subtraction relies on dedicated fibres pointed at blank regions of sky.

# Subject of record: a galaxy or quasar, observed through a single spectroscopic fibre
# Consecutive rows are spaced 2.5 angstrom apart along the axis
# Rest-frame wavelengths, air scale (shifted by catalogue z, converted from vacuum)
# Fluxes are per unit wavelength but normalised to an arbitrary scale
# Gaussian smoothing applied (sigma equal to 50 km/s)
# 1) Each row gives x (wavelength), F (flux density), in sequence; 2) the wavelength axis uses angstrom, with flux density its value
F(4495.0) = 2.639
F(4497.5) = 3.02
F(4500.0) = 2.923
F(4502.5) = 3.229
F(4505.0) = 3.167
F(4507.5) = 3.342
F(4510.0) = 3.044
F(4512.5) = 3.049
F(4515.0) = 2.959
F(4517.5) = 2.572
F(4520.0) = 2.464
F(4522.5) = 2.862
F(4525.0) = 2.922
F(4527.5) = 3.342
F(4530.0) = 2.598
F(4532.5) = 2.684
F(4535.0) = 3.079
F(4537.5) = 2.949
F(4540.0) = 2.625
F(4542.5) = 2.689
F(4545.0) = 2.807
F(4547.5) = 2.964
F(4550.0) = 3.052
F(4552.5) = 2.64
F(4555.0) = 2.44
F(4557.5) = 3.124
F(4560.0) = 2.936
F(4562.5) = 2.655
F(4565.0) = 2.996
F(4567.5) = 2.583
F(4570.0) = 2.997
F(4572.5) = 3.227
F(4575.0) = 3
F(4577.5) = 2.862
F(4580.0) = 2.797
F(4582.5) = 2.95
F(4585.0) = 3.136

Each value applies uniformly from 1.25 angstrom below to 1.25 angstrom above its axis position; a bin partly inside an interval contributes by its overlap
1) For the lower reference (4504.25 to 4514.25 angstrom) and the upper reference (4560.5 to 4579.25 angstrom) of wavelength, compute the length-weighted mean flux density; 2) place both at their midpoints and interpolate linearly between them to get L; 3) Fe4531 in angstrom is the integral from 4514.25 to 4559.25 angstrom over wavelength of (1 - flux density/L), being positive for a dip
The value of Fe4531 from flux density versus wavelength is 3.1 angstrom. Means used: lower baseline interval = 3.14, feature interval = 2.82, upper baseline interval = 2.9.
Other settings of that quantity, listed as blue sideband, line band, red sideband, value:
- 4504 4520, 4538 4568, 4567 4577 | 1.74 angstrom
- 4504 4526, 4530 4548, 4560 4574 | 0.67 angstrom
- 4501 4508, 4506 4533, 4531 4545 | 1.18 angstrom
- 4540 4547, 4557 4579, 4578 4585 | -0.50 angstrom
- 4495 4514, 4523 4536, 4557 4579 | 0.42 angstrom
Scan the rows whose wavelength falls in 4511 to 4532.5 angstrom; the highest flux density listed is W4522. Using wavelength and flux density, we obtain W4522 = 3.342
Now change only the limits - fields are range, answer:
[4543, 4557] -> 3.052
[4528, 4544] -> 3.079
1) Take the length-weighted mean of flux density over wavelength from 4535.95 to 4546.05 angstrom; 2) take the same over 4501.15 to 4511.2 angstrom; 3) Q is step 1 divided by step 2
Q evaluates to 0.87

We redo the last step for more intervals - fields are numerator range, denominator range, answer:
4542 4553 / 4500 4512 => 0.90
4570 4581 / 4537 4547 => 1.08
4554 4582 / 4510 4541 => 1.01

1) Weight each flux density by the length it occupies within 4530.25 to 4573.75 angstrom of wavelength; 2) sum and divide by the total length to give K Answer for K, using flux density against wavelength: 2.84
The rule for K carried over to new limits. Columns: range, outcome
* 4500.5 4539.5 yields 2.94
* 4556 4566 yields 2.91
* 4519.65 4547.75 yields 2.84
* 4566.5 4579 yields 2.94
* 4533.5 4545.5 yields 2.83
